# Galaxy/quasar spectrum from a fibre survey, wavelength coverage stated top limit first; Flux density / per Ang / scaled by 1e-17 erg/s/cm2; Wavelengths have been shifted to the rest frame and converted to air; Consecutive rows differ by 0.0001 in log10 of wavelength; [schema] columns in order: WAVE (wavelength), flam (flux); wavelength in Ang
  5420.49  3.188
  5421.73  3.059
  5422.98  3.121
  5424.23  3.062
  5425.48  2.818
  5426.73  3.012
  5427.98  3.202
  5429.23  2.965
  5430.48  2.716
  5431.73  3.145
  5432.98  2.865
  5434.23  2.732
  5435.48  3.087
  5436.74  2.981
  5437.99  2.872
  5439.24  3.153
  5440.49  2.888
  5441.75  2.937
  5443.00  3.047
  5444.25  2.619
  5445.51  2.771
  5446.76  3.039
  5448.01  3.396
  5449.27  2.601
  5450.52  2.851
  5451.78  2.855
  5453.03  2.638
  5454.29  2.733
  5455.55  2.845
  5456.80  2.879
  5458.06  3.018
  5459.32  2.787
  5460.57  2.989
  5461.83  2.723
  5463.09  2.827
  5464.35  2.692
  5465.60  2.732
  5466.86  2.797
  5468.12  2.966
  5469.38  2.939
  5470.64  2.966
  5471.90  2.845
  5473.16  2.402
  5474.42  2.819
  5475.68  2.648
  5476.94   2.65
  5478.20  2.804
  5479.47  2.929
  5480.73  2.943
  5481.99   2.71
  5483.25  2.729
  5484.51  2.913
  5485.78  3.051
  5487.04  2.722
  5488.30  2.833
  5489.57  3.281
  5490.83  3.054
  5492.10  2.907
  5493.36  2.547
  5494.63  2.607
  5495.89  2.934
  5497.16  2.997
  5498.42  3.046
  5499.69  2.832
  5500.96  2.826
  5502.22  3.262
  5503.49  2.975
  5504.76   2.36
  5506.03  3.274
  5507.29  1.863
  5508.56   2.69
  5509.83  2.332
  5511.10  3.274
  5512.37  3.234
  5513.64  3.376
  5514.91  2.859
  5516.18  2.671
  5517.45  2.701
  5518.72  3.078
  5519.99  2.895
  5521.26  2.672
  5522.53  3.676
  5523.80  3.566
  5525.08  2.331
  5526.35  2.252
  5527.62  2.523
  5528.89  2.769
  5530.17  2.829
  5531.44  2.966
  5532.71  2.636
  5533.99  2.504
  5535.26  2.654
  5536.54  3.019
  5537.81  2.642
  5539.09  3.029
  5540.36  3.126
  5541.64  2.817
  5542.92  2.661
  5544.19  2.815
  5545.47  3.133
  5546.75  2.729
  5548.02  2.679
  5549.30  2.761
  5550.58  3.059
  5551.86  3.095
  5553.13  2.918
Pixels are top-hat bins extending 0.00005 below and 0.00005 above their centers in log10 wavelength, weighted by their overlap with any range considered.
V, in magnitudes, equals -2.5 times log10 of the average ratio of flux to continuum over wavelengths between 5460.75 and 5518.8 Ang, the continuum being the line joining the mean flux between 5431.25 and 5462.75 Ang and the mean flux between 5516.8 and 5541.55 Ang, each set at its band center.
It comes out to 0.01 mag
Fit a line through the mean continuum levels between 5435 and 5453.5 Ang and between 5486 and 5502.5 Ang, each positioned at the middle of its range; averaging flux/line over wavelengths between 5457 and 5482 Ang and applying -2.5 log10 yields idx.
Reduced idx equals 0.04 mag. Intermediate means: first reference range 2.92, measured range 2.81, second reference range 2.91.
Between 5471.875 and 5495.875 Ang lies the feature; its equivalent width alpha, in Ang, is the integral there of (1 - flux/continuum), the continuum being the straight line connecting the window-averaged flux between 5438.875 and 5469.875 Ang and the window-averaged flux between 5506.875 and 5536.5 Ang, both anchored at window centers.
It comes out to 0.2 Ang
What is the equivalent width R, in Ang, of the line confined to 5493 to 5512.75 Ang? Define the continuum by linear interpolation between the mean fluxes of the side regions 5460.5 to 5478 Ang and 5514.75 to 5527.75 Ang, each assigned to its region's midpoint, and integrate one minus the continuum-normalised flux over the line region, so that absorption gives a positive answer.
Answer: 0.08 Ang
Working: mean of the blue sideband 2.78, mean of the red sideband 2.85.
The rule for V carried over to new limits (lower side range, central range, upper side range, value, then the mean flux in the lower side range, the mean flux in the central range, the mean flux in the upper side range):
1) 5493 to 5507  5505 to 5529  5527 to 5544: -0.01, 2.86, 2.84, 2.78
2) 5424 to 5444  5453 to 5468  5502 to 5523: 0.04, 2.96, 2.82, 2.88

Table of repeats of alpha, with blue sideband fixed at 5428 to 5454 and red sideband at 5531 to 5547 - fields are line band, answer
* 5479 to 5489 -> 0.1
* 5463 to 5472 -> 0.1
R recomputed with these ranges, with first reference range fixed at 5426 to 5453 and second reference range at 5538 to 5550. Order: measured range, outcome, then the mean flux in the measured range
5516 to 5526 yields -0.2 Ang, 2.94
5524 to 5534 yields 0.7 Ang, 2.65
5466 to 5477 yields 0.5 Ang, 2.79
